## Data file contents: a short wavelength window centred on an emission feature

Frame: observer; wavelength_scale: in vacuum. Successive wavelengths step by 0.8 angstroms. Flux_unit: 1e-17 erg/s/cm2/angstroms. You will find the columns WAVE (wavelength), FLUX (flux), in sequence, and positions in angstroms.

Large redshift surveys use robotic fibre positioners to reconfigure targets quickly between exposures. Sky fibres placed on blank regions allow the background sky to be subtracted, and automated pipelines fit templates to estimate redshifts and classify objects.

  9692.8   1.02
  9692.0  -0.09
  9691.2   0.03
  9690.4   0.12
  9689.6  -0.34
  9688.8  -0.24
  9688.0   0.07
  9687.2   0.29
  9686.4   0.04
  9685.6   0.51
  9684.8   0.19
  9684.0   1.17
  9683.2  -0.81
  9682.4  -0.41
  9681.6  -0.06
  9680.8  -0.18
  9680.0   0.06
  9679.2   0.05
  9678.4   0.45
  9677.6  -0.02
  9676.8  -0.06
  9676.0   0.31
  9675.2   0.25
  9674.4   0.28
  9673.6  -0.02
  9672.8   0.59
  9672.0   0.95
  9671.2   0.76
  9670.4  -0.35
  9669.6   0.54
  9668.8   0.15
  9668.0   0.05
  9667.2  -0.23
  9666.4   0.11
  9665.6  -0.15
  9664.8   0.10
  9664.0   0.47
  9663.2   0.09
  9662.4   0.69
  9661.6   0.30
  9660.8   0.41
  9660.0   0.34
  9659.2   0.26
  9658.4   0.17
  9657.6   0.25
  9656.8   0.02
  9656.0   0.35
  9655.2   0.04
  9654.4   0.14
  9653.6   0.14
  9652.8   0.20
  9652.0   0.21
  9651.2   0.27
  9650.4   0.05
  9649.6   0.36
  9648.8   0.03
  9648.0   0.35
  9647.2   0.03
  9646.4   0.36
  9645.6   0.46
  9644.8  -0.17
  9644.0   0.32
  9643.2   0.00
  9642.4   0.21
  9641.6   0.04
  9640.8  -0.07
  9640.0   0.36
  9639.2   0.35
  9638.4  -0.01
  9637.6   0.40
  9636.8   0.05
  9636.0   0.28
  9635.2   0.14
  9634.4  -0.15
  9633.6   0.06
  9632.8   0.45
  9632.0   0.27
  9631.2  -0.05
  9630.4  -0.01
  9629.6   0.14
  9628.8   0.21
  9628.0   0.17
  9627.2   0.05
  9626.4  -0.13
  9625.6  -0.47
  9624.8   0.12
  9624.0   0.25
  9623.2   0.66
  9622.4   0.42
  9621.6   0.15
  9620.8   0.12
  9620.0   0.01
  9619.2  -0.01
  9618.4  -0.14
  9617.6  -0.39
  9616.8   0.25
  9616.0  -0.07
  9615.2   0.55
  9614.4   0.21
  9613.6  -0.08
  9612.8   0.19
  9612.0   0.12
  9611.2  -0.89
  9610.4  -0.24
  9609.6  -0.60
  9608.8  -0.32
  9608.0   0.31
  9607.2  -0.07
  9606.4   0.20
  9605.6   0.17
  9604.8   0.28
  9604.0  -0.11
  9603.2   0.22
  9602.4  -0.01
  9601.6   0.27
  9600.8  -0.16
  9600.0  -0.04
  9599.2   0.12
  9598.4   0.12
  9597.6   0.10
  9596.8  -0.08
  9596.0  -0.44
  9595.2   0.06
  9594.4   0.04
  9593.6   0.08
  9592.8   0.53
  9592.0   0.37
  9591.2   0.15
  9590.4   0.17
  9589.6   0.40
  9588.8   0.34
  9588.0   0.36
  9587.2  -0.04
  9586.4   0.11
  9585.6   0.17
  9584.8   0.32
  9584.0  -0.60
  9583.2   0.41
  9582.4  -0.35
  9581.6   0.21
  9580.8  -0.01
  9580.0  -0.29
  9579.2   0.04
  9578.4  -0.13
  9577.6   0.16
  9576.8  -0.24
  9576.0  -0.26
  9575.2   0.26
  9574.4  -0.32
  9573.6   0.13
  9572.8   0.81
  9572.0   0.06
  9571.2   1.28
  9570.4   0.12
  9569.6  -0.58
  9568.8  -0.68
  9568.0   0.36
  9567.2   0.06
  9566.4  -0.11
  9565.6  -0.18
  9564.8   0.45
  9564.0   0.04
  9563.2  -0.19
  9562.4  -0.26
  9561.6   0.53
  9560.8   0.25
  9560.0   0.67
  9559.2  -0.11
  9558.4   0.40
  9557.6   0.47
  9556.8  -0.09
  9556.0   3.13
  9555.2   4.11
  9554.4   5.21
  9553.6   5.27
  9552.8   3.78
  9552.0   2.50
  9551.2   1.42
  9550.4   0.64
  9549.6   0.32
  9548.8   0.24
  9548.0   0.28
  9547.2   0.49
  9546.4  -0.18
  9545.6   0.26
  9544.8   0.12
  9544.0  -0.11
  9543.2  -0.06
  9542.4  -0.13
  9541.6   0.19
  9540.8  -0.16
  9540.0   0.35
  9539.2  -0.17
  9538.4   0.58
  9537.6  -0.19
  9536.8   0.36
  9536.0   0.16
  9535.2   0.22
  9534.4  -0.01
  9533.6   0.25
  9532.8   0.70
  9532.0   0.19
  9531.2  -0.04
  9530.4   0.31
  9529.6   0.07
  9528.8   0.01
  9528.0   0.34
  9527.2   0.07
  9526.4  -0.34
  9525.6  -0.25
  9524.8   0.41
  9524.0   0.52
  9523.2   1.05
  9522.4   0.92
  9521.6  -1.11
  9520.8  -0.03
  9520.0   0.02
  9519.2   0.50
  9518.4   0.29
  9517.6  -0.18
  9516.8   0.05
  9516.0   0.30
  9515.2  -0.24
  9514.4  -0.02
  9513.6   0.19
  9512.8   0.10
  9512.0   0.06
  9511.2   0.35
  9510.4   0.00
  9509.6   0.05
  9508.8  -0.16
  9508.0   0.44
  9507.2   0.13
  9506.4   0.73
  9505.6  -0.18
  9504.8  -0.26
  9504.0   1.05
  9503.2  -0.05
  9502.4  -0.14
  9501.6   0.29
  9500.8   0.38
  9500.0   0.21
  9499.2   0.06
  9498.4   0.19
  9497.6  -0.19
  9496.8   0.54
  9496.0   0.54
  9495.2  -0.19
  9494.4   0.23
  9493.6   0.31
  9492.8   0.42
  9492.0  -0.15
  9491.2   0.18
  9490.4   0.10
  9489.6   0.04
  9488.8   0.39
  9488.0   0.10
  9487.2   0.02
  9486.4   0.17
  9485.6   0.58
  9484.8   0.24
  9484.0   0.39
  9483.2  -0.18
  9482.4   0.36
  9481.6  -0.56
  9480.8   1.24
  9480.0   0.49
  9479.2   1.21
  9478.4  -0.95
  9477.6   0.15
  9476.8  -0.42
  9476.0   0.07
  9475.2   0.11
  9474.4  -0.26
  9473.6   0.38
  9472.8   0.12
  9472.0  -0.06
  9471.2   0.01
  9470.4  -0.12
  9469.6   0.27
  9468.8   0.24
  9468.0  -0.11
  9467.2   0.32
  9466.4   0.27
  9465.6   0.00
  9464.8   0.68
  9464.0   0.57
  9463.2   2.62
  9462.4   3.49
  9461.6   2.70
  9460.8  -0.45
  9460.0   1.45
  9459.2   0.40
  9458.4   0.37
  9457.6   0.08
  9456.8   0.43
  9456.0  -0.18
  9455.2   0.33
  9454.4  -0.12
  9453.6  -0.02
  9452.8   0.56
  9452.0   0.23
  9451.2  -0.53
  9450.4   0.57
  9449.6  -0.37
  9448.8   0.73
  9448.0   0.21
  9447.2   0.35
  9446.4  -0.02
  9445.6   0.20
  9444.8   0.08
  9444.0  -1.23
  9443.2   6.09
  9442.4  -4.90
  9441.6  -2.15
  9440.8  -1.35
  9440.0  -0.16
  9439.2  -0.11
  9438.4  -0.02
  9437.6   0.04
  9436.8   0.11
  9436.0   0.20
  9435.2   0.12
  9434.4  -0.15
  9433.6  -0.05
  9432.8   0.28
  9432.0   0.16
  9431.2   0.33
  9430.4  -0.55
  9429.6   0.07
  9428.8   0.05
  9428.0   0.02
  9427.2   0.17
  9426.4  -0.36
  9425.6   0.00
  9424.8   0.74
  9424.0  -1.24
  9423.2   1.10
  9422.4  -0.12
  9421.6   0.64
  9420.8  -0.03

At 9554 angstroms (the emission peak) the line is [O III] 5007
